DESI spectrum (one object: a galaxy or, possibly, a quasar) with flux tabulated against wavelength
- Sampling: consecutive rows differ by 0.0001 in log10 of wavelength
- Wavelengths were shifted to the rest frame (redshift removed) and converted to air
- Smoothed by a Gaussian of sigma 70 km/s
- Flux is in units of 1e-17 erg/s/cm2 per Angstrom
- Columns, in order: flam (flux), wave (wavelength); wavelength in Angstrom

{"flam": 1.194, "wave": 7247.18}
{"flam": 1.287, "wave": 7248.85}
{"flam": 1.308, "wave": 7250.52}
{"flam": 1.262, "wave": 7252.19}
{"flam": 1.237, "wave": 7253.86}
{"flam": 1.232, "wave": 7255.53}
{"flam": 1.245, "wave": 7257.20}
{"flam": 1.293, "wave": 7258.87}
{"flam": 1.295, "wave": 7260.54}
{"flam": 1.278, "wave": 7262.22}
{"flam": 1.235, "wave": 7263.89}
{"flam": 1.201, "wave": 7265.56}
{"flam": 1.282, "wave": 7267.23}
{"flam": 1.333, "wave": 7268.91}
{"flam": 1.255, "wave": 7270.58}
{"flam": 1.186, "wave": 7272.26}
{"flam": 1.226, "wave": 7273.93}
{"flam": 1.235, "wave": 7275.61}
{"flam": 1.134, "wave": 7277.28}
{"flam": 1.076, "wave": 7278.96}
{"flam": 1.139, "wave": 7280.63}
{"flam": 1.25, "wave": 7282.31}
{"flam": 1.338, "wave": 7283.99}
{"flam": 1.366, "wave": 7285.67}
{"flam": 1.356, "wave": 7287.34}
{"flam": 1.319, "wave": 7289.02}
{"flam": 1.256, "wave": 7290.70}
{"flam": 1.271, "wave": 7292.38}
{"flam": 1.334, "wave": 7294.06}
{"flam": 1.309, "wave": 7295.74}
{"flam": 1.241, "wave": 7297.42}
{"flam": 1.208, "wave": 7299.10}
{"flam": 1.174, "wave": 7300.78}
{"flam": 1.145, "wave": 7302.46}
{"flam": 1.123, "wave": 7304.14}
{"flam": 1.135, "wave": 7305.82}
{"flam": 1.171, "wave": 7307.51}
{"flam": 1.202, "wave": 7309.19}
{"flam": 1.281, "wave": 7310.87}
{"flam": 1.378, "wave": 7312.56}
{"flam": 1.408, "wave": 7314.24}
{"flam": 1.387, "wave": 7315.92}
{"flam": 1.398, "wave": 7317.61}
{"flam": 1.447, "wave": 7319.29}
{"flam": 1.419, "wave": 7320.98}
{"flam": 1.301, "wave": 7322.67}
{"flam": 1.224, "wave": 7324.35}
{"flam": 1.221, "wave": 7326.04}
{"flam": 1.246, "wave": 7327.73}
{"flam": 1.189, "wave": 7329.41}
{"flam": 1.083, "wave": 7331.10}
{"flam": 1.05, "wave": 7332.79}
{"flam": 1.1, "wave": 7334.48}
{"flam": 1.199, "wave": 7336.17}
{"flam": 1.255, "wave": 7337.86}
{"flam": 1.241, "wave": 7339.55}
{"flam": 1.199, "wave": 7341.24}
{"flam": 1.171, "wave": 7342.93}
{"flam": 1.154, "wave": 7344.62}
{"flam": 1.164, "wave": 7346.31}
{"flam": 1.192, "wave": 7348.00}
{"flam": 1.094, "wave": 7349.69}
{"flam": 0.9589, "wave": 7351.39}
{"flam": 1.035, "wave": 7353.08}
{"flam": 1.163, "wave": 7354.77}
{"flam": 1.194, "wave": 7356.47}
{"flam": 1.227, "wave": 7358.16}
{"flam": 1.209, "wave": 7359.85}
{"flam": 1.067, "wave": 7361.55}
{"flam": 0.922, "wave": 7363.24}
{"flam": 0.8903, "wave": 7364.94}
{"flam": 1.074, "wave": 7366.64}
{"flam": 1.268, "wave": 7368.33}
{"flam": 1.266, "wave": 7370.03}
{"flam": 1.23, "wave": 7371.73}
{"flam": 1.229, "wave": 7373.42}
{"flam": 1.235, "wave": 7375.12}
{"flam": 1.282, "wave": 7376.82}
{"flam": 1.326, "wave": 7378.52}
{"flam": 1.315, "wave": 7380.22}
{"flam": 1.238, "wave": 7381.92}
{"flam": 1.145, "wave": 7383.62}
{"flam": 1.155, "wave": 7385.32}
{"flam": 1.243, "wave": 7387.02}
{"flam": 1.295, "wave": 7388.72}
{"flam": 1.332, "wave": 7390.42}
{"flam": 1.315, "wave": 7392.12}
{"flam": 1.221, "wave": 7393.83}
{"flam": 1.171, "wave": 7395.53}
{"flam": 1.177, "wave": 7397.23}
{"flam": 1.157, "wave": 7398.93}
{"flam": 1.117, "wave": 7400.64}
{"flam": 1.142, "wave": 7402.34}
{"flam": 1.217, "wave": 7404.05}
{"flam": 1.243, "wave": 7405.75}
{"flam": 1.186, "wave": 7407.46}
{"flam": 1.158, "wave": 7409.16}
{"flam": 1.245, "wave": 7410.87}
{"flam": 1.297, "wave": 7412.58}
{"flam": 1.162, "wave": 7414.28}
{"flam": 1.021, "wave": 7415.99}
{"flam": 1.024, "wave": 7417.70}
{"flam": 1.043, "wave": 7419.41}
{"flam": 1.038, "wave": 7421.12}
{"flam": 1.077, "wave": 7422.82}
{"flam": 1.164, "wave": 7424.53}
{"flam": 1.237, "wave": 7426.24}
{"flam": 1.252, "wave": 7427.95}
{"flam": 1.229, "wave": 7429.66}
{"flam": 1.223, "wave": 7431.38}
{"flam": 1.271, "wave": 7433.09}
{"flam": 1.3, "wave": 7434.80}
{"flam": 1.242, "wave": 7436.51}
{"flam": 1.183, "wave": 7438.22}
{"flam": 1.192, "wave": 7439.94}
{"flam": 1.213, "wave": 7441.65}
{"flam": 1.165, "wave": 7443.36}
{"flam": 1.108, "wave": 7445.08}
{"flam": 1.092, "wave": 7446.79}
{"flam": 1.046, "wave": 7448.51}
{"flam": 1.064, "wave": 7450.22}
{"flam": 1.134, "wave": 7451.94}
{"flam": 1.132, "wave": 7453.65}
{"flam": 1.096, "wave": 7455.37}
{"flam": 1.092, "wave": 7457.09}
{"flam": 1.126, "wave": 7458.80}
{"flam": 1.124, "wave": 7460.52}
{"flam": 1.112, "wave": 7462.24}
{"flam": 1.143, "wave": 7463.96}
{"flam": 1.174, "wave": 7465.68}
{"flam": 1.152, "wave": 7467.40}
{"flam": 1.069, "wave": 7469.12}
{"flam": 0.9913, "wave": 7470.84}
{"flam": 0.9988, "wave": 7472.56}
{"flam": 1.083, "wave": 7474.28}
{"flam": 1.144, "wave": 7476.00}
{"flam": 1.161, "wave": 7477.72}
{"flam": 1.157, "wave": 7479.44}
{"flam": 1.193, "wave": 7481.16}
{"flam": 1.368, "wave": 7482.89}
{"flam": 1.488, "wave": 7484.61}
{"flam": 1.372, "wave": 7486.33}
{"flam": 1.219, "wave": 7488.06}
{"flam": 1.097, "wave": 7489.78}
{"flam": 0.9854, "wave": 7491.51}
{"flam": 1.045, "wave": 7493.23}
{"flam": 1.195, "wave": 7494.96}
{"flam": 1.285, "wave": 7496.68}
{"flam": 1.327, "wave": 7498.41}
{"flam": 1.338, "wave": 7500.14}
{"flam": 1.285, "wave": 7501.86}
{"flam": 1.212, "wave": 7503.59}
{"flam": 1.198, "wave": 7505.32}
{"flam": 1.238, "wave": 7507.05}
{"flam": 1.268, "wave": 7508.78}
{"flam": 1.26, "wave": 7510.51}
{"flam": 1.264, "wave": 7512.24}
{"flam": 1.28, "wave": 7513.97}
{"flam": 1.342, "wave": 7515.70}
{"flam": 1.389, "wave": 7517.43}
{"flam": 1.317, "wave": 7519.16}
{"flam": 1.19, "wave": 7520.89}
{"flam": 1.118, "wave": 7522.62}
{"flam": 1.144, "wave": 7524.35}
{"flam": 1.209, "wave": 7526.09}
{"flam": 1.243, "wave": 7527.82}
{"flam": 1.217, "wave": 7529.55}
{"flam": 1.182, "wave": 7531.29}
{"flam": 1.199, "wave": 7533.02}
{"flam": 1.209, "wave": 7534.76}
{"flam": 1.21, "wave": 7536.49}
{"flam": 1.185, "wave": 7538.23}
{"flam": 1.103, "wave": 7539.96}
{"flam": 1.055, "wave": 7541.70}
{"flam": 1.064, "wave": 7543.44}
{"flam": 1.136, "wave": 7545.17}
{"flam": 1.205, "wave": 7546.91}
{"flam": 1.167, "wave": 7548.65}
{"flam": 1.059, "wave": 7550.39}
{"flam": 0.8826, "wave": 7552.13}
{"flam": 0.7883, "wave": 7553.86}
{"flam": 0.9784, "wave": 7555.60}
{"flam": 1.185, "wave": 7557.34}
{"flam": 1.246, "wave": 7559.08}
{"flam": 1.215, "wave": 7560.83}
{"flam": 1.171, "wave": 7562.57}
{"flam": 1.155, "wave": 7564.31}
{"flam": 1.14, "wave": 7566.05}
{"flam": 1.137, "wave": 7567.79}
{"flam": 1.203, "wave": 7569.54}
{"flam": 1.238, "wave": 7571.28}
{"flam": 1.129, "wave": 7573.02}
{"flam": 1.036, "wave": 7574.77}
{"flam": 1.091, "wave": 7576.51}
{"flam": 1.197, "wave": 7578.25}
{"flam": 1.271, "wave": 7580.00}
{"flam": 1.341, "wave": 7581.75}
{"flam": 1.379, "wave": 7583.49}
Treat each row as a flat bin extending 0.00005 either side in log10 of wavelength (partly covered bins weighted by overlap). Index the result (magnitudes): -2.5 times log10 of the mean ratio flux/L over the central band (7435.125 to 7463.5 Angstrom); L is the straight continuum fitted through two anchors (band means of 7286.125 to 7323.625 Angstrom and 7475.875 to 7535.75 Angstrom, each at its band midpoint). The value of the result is 0.10 mag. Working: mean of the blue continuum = 1.29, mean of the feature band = 1.14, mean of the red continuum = 1.23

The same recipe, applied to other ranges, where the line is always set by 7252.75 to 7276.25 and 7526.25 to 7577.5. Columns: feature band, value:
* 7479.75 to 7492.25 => -0.08 mag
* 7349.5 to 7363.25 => 0.10 mag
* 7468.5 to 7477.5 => 0.10 mag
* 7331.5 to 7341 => 0.05 mag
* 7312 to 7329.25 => -0.09 mag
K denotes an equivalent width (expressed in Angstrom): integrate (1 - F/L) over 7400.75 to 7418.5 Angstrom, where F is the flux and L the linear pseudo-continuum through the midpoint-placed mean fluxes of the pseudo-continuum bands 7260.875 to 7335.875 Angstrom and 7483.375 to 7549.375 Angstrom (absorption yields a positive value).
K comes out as 0.9 Angstrom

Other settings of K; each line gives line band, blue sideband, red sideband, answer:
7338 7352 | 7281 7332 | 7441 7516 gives 1.06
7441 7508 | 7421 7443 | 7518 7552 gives 1.36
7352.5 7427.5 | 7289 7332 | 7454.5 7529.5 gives 3.48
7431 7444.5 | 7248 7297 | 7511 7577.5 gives -0.24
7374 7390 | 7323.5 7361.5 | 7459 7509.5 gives -1.13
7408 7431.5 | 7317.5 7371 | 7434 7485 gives 0.07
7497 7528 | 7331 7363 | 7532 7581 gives -3.39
